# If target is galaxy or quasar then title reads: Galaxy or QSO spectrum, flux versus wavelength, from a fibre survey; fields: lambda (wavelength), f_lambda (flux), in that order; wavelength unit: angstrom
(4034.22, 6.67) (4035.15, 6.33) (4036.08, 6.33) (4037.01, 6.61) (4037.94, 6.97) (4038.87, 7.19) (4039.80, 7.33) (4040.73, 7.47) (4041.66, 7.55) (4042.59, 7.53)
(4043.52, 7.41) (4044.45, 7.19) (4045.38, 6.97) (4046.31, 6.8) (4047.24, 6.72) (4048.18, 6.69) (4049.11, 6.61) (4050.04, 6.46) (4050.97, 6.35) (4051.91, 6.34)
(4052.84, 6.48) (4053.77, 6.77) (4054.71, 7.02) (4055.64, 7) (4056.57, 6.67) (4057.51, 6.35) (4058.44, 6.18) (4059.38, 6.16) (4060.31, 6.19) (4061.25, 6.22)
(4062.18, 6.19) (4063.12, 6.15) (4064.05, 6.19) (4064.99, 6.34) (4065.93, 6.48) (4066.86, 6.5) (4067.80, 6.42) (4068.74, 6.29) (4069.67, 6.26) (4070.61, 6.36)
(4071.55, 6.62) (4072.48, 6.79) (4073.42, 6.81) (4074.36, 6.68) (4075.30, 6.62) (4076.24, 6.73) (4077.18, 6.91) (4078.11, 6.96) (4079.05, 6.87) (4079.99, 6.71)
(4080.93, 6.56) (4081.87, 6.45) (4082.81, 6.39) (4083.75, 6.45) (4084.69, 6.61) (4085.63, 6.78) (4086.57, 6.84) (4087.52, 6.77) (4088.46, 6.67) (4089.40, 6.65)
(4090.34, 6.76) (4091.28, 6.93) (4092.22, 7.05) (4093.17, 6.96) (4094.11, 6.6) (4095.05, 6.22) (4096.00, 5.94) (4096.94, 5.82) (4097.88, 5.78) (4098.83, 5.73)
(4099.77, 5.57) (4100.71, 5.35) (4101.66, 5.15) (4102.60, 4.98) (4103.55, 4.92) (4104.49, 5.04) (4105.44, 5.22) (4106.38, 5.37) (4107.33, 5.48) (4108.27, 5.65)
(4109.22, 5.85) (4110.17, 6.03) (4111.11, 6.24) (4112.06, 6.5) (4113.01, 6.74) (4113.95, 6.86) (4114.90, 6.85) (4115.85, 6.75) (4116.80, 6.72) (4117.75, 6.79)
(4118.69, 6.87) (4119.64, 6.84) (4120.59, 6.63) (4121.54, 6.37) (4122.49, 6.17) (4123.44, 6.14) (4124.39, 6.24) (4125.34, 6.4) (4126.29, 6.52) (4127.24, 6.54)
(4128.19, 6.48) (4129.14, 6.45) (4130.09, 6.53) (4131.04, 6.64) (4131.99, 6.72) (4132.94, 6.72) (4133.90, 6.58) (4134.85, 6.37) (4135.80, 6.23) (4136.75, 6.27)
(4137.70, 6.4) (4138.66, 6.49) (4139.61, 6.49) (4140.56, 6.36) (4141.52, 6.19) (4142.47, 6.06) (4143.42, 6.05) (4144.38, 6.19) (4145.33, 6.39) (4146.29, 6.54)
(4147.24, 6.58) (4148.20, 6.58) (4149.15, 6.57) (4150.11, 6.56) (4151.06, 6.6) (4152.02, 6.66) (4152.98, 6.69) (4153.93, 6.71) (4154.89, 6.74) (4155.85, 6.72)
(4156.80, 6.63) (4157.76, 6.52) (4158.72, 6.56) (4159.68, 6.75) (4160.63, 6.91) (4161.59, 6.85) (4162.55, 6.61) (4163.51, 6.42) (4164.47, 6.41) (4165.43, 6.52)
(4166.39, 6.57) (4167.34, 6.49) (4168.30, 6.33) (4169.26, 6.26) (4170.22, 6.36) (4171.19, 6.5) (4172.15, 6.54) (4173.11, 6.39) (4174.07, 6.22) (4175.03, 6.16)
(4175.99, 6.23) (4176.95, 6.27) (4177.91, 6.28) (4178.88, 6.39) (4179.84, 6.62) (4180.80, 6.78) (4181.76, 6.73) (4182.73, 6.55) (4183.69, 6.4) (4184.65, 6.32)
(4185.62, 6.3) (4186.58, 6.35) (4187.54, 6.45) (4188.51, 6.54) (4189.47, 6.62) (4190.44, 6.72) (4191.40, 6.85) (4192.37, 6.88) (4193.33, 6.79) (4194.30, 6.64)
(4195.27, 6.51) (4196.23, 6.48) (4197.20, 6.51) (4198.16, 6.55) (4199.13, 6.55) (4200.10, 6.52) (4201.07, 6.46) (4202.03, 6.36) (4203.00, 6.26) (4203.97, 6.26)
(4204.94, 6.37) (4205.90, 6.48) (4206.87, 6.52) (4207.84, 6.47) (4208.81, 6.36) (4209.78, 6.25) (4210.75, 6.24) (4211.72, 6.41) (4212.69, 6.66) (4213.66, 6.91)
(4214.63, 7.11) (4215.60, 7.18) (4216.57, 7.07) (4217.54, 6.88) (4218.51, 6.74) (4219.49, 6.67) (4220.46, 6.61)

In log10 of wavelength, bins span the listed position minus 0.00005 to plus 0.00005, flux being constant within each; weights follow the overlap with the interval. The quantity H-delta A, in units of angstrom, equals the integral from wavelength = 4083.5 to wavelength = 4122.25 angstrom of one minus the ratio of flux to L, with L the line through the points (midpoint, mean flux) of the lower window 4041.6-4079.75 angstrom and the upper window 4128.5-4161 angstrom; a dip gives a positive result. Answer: 2.0 angstrom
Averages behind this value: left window 6.62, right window 6.51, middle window 6.23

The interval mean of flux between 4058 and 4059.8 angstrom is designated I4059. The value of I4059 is 6.15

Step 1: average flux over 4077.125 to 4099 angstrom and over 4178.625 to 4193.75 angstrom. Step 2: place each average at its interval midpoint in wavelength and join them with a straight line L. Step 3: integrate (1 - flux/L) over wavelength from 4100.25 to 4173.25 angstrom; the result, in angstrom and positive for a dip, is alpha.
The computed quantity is 2.4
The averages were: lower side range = 6.56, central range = 6.36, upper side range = 6.59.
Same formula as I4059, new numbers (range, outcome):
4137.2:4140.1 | 6.46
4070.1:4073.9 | 6.64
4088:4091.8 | 6.77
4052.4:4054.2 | 6.64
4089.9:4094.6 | 6.86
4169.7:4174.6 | 6.39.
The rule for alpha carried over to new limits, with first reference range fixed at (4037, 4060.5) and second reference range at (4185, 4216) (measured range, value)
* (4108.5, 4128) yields 0.6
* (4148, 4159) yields 0.0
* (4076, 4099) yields 0.6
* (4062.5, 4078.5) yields 0.6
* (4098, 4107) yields 1.9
